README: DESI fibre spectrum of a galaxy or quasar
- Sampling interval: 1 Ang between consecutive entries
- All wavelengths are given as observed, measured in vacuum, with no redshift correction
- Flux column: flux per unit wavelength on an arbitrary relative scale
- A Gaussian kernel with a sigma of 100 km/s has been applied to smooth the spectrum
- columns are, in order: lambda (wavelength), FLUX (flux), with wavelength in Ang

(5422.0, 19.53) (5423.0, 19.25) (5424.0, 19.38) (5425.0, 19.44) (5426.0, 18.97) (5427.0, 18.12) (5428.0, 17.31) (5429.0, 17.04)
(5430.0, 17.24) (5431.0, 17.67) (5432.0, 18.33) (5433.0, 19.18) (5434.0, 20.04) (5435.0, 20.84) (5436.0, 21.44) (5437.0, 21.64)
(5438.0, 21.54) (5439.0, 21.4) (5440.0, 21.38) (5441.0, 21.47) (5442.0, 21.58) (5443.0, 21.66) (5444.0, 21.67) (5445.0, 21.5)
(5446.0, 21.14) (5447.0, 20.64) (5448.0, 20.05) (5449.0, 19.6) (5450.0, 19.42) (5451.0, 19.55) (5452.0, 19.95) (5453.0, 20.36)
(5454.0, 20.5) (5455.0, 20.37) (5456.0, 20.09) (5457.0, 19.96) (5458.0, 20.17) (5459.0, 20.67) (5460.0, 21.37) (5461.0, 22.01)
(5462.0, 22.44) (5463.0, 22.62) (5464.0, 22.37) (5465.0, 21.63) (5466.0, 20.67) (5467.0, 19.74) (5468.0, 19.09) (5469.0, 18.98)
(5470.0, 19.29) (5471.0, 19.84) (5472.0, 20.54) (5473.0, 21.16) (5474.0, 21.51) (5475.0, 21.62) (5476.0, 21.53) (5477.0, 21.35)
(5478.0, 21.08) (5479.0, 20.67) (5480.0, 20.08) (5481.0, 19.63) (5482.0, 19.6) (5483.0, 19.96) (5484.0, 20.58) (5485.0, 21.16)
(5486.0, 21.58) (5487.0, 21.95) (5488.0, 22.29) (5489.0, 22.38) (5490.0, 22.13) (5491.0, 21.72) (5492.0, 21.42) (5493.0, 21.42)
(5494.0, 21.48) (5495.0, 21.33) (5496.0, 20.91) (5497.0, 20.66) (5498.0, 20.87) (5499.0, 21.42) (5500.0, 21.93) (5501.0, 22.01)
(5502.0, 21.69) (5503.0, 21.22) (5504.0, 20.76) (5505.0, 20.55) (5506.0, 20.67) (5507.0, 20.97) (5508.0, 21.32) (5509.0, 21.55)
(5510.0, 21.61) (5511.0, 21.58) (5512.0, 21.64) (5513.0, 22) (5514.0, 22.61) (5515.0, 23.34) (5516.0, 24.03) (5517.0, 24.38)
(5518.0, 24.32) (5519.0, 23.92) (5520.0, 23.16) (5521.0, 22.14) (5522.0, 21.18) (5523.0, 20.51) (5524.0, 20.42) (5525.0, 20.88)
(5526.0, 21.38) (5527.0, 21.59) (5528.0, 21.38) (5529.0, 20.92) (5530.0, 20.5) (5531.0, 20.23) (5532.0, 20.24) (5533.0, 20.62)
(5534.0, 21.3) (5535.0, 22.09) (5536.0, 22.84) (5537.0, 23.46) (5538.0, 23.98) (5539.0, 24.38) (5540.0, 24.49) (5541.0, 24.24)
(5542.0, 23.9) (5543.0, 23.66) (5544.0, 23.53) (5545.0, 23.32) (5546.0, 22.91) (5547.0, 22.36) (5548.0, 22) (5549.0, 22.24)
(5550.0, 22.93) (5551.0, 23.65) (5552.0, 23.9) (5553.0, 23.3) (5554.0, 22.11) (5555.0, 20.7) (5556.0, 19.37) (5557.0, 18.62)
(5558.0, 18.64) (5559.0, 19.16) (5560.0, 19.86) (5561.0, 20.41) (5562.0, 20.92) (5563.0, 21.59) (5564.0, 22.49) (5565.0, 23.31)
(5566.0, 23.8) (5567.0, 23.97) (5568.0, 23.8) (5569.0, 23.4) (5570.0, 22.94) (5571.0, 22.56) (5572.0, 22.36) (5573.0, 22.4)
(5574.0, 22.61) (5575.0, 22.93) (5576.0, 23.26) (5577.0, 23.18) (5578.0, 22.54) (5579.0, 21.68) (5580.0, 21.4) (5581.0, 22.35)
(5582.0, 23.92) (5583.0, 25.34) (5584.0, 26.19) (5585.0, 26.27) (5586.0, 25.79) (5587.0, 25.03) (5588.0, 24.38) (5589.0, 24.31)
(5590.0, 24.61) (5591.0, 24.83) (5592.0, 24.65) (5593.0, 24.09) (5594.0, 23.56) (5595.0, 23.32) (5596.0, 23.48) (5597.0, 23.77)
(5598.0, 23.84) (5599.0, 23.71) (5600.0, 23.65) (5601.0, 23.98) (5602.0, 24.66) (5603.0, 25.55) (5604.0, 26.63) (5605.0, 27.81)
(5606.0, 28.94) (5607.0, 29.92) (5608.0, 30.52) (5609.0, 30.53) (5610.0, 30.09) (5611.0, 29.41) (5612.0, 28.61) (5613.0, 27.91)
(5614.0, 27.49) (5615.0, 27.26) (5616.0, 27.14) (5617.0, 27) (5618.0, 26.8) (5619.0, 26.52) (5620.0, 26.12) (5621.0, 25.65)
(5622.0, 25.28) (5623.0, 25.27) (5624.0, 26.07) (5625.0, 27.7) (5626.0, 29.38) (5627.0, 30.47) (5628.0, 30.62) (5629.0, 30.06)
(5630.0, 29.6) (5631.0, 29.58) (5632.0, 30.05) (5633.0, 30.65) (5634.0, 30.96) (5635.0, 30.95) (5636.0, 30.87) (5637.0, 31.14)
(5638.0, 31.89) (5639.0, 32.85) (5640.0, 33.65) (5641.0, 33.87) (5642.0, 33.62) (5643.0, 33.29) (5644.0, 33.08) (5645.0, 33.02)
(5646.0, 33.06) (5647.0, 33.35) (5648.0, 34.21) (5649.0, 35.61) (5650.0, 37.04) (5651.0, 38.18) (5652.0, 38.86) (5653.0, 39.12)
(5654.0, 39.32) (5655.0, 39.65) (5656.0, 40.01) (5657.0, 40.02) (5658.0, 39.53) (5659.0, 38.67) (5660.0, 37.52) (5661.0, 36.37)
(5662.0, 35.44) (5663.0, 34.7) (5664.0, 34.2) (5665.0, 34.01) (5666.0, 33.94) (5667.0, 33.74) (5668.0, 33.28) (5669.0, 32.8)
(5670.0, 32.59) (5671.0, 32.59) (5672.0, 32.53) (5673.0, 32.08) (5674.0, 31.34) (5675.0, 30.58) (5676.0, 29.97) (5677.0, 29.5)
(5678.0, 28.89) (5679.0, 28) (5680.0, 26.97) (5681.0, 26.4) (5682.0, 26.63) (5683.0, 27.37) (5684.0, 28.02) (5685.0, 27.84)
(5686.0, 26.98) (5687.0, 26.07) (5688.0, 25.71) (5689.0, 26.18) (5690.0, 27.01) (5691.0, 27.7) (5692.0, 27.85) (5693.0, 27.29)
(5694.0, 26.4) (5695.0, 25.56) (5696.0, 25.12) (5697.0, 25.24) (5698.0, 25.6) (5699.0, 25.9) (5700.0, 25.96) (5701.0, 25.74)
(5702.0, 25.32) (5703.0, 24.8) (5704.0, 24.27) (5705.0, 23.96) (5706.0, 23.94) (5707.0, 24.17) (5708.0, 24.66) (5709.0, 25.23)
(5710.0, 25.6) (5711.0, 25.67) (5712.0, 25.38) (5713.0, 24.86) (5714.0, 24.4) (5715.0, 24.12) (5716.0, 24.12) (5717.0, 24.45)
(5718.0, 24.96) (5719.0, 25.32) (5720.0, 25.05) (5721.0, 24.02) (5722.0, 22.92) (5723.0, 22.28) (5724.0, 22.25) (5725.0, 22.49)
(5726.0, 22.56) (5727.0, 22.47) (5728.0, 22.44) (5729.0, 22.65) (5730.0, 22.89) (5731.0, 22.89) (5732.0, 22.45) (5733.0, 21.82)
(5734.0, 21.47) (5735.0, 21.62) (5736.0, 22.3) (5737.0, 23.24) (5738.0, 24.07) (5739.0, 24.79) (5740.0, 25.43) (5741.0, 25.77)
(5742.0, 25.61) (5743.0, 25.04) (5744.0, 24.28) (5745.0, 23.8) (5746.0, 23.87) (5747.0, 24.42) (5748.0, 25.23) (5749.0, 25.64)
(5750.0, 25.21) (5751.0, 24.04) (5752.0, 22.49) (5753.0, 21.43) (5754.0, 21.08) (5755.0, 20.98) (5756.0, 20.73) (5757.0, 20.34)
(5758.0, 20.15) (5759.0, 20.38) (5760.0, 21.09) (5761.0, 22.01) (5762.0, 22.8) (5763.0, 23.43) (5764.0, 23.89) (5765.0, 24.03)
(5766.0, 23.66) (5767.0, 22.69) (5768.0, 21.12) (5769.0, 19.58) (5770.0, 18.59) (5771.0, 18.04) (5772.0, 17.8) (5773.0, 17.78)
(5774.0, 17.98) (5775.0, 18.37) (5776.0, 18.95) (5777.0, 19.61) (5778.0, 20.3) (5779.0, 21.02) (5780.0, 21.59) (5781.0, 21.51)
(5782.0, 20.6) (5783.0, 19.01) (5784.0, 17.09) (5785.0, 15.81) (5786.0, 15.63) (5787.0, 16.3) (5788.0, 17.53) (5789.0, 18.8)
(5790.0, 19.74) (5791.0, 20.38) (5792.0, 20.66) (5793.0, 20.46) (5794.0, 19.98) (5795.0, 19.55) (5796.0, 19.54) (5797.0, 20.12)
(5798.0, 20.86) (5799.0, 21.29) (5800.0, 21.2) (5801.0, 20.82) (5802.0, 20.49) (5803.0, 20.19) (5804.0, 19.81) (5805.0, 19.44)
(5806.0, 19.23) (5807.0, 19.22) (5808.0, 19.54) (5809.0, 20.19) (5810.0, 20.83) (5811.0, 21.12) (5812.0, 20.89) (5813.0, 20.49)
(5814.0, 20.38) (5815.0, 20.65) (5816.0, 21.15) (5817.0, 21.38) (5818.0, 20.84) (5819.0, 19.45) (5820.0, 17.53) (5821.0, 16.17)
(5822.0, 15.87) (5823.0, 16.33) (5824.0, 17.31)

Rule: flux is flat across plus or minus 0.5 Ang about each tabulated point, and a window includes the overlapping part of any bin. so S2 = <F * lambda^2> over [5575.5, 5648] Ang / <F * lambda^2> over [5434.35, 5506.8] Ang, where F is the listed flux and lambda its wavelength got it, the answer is 1.4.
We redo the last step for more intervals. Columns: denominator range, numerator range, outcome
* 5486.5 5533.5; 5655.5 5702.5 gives 1.48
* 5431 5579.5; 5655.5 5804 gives 1.23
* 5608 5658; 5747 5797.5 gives 0.68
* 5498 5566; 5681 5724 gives 1.23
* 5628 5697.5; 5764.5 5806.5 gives 0.65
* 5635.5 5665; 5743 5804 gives 0.61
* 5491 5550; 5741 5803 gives 1.04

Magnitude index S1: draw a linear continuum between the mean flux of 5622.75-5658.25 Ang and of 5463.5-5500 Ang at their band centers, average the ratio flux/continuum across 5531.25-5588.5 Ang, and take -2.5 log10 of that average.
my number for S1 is 0.19 mag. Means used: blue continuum 20.9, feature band 22.7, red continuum 33.3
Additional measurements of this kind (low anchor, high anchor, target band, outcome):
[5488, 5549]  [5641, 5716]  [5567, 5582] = 0.10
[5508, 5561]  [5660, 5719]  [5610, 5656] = -0.20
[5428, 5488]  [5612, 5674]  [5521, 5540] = 0.16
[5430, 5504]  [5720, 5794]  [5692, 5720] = -0.17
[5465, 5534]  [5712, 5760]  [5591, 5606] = -0.12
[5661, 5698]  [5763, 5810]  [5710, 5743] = 0.07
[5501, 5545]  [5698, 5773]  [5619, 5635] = -0.25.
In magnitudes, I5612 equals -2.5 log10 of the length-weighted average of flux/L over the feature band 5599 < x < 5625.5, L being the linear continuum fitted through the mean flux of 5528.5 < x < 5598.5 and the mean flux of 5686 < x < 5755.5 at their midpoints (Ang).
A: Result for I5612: -0.165 mag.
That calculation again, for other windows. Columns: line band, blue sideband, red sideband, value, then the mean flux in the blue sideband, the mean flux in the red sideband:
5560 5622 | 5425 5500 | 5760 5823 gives -0.218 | 20.6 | 19.9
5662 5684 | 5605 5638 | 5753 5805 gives -0.196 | 28.7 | 20.1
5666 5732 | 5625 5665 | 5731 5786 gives 0.077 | 34.1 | 21.7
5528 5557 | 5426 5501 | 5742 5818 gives -0.086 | 20.6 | 20.8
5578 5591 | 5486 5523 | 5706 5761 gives -0.084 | 21.9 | 23.4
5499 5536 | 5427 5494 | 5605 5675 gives 0.120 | 20.6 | 32.1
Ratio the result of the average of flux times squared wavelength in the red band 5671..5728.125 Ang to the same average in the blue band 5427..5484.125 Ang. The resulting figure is 1.39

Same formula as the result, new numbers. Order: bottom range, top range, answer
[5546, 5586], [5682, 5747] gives 1.16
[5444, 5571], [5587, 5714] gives 1.43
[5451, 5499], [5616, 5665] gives 1.66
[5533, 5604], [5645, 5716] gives 1.36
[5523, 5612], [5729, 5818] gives 0.97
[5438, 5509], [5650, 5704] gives 1.59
